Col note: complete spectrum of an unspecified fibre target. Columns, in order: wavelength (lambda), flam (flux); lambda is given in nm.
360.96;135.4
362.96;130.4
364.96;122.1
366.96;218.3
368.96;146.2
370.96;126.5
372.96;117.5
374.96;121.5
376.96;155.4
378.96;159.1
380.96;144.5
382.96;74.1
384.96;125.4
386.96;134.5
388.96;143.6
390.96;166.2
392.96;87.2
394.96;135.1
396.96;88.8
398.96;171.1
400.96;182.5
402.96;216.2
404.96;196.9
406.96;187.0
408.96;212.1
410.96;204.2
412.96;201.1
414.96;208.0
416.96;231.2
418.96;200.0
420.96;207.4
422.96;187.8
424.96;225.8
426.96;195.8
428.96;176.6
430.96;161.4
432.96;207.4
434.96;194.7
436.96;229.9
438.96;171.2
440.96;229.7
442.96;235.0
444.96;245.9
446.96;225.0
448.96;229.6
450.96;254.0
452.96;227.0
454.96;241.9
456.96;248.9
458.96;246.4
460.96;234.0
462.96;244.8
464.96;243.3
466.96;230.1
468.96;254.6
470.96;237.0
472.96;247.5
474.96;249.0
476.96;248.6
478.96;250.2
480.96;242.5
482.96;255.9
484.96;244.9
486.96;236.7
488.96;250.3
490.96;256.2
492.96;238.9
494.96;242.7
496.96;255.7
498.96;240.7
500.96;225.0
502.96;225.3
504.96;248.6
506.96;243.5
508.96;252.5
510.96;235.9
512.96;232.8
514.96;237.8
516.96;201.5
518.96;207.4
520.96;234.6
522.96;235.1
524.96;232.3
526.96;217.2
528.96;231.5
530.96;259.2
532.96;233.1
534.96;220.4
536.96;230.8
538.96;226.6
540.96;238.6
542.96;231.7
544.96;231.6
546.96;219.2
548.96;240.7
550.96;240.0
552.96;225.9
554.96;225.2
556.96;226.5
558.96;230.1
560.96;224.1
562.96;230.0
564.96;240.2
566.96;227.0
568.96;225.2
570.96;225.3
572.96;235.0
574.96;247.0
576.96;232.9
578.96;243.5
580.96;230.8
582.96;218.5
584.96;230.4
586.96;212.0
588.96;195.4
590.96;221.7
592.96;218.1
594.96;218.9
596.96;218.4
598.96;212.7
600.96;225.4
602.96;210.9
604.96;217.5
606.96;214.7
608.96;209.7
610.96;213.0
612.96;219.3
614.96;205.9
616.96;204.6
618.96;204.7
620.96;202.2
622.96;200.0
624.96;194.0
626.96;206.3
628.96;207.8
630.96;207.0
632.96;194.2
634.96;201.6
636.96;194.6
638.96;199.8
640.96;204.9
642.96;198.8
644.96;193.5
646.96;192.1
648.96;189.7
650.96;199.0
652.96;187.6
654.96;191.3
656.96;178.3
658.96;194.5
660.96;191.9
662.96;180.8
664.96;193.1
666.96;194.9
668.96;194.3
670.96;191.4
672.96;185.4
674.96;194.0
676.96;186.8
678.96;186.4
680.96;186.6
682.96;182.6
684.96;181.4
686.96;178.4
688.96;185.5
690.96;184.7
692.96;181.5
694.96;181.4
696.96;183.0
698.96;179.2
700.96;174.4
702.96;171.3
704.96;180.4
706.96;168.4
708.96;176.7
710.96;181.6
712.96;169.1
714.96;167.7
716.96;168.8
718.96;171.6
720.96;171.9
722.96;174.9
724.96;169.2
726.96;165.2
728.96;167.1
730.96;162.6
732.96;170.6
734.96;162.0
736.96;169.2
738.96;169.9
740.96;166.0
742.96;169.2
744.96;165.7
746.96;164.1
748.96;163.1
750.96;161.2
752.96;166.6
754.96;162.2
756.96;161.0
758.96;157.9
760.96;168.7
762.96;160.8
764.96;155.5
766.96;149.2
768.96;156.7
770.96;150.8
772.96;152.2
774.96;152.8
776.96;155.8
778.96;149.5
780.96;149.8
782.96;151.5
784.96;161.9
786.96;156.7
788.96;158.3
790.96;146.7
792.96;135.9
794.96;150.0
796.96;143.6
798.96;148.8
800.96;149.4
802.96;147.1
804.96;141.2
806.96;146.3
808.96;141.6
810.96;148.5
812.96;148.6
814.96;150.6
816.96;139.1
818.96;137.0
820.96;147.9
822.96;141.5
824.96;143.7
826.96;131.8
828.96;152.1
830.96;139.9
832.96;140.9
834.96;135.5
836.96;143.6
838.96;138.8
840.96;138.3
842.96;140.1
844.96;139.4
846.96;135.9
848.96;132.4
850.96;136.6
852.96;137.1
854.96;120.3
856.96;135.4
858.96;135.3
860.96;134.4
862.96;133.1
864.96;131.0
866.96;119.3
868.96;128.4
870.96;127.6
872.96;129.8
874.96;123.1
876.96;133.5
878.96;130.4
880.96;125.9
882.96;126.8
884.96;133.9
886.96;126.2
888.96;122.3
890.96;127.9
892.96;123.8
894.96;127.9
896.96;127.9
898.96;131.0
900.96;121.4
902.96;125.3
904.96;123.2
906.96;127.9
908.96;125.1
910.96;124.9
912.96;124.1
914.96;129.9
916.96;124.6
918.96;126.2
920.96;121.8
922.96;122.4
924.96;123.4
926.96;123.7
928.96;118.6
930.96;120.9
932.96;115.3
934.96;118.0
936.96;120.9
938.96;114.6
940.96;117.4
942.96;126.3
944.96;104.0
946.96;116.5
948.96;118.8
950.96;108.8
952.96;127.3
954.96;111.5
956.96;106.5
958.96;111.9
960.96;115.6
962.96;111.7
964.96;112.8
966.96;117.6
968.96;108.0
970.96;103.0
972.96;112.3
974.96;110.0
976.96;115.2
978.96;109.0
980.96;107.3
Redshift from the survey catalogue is 0.000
